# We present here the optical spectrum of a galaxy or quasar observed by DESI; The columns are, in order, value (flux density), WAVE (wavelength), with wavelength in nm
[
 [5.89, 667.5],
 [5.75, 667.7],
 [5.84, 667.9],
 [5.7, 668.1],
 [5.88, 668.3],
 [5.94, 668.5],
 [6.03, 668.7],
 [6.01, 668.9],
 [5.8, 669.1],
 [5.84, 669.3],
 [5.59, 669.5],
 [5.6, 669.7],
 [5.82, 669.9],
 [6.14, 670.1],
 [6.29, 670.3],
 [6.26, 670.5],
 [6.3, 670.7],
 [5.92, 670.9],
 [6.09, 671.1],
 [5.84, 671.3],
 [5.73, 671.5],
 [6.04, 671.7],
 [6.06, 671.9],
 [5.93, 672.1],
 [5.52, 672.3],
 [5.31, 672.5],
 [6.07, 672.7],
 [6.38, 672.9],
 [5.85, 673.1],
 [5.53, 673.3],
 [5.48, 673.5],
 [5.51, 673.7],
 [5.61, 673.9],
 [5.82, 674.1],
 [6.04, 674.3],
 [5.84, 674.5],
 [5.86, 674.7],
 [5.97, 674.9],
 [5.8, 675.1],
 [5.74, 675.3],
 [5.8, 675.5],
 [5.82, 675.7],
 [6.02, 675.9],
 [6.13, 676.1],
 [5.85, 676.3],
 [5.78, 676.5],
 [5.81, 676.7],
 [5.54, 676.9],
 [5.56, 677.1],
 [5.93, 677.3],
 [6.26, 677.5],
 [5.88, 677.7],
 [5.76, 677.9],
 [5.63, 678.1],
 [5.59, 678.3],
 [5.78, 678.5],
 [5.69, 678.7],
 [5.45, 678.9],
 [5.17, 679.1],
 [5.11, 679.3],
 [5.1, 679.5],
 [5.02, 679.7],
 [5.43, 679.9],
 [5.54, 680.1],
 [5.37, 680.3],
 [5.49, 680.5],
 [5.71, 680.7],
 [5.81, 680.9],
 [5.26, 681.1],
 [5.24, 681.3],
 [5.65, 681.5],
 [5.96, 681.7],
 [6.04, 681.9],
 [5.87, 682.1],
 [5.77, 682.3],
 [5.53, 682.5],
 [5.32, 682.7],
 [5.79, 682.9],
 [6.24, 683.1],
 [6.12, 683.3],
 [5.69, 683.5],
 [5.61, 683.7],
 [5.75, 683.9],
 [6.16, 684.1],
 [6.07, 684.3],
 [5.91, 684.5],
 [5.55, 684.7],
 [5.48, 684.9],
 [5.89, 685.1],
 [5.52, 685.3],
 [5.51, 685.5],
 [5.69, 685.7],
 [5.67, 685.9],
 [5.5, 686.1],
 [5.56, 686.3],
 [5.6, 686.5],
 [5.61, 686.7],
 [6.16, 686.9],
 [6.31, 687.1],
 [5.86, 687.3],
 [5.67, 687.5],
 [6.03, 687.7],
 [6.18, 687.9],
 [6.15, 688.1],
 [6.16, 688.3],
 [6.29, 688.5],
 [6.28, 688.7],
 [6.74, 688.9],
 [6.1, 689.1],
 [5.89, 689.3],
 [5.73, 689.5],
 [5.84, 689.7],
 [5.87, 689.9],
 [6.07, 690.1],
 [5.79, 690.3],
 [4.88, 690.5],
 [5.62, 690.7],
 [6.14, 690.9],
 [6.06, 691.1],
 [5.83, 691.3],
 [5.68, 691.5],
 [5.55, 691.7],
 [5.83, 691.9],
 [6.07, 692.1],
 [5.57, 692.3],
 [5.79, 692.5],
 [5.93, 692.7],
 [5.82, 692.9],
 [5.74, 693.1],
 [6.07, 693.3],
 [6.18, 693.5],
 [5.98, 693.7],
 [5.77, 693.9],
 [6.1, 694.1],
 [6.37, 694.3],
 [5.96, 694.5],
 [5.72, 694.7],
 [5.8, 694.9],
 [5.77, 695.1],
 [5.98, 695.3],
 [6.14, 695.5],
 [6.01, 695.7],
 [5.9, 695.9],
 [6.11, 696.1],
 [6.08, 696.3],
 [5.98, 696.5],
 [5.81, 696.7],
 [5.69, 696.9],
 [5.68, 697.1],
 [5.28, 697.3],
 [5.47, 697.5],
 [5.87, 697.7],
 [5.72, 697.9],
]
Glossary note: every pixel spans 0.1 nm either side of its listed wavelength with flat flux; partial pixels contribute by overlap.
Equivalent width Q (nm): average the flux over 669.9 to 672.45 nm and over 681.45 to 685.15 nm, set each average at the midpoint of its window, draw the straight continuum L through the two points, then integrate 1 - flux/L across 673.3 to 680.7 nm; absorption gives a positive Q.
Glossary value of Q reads 0.293 nm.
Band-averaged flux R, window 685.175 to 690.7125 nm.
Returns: 5.87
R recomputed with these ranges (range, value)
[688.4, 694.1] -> 5.9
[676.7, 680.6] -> 5.55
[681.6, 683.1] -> 5.79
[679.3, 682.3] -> 5.53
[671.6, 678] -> 5.83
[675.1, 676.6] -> 5.87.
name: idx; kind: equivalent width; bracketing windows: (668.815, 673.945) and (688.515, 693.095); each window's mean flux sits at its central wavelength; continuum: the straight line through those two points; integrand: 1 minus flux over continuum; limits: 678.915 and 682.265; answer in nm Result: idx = 0.217 nm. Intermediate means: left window 5.87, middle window 5.49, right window 5.87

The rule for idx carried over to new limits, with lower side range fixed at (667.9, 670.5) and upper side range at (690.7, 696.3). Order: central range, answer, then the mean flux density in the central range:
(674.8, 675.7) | 0.01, 5.83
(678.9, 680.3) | 0.15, 5.25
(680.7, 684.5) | 0.09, 5.77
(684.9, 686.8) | 0.10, 5.61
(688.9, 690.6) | 0.03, 5.83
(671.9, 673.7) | 0.04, 5.76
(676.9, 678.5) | 0.03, 5.78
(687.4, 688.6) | -0.03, 6.08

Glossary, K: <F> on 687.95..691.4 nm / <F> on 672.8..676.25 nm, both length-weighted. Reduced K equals 1.0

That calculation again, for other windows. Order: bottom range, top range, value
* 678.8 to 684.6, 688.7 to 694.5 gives 1.05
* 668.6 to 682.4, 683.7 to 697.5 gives 1.02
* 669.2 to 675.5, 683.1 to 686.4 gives 0.98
